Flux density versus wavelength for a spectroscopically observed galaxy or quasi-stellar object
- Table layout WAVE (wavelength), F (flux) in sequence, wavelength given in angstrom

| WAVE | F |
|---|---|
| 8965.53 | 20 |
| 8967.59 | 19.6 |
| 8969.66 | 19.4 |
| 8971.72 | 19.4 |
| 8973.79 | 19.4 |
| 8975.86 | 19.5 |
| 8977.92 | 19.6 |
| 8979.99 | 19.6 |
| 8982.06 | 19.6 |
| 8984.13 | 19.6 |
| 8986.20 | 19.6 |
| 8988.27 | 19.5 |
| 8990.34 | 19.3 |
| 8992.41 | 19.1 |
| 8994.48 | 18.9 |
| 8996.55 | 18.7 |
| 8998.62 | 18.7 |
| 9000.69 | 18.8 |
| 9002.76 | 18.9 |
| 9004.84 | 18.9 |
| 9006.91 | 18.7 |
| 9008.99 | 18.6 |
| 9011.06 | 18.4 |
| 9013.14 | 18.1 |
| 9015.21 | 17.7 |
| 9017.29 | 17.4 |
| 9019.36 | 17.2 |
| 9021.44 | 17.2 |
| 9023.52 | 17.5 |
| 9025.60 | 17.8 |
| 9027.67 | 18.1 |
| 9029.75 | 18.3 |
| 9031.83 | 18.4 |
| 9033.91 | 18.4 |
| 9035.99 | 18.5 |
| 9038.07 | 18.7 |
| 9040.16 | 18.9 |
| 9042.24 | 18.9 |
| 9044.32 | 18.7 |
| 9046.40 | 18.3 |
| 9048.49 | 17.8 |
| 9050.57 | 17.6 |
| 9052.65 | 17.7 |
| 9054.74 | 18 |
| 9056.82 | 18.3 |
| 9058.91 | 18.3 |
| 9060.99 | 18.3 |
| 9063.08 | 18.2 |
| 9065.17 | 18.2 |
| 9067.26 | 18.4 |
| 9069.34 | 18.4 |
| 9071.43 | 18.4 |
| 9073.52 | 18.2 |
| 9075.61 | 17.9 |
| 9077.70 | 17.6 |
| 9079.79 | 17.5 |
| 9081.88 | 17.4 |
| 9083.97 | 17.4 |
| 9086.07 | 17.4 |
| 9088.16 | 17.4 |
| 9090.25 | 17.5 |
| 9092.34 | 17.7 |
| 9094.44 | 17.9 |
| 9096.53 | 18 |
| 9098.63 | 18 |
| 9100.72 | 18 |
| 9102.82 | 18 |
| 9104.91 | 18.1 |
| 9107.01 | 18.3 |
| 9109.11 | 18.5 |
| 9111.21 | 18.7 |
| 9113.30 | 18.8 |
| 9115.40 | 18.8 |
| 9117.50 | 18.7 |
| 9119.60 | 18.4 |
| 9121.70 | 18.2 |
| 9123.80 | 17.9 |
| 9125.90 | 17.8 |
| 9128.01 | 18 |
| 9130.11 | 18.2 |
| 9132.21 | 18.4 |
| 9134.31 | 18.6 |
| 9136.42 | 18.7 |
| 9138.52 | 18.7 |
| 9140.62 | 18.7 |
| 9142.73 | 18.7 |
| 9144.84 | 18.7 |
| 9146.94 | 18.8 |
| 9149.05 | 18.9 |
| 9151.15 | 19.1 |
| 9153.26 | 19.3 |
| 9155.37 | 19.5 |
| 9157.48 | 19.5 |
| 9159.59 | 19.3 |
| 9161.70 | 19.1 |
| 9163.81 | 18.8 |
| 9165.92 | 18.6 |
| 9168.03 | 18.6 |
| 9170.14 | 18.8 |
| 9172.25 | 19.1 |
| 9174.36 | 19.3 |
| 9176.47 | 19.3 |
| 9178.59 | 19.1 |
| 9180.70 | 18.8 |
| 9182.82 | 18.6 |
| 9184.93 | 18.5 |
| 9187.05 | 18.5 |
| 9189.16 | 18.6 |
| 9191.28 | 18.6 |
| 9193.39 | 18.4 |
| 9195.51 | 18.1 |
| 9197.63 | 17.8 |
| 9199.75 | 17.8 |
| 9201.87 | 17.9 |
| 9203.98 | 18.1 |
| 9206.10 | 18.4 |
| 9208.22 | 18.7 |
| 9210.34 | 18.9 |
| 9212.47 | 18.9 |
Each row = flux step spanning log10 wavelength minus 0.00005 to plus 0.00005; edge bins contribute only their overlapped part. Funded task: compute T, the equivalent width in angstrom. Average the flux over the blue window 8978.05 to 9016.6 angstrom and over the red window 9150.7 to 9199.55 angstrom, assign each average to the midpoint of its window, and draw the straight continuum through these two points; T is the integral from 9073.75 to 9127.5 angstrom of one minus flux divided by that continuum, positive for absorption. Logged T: 2.5 angstrom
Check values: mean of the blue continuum 18.9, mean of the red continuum 18.8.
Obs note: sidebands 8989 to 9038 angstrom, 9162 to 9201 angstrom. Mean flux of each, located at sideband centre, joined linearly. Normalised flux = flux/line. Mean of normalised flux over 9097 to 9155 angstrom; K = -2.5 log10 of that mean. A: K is 0.00 mag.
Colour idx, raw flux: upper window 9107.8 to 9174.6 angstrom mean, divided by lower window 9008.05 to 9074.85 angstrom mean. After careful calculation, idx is 1.0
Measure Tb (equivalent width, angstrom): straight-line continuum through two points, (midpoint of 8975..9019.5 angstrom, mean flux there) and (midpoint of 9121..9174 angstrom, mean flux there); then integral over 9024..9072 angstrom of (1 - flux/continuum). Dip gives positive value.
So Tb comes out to 1.4 angstrom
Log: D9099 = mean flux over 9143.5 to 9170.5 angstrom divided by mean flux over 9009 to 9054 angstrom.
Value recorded 1.1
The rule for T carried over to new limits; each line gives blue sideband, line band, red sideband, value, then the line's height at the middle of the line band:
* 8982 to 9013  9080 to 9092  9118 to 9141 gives 0.7 angstrom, 18.5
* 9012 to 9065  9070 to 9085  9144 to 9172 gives 0.5 angstrom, 18.4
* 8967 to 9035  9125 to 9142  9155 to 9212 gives 0.3 angstrom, 18.7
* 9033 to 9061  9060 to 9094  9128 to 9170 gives 1.1 angstrom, 18.5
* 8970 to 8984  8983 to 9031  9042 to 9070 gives 1.4 angstrom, 19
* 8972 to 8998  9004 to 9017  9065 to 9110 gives 0.5 angstrom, 19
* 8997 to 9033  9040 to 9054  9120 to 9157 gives 0.0 angstrom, 18.3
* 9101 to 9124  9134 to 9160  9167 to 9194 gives -0.5 angstrom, 18.6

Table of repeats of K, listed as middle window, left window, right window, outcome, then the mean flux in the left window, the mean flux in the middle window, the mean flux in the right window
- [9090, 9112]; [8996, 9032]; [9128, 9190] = 0.030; 18.2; 18.1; 18.8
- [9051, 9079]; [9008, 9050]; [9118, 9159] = 0.010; 18.1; 18.1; 18.6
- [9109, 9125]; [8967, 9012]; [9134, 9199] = 0.024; 19.2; 18.5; 18.8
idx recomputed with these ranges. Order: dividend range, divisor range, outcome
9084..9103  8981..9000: 0.92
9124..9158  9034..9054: 1.02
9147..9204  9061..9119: 1.04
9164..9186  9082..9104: 1.06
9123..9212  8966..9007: 0.97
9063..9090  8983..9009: 0.94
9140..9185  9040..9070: 1.04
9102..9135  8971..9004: 0.95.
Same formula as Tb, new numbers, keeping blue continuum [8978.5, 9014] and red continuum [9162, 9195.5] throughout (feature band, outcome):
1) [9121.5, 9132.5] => 0.5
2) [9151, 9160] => -0.3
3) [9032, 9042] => 0.2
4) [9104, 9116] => 0.2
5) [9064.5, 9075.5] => 0.4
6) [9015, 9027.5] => 1.0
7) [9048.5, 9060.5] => 0.6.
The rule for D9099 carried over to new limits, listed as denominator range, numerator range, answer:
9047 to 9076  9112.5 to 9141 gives 1.02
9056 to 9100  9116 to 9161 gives 1.04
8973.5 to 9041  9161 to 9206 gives 1.00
